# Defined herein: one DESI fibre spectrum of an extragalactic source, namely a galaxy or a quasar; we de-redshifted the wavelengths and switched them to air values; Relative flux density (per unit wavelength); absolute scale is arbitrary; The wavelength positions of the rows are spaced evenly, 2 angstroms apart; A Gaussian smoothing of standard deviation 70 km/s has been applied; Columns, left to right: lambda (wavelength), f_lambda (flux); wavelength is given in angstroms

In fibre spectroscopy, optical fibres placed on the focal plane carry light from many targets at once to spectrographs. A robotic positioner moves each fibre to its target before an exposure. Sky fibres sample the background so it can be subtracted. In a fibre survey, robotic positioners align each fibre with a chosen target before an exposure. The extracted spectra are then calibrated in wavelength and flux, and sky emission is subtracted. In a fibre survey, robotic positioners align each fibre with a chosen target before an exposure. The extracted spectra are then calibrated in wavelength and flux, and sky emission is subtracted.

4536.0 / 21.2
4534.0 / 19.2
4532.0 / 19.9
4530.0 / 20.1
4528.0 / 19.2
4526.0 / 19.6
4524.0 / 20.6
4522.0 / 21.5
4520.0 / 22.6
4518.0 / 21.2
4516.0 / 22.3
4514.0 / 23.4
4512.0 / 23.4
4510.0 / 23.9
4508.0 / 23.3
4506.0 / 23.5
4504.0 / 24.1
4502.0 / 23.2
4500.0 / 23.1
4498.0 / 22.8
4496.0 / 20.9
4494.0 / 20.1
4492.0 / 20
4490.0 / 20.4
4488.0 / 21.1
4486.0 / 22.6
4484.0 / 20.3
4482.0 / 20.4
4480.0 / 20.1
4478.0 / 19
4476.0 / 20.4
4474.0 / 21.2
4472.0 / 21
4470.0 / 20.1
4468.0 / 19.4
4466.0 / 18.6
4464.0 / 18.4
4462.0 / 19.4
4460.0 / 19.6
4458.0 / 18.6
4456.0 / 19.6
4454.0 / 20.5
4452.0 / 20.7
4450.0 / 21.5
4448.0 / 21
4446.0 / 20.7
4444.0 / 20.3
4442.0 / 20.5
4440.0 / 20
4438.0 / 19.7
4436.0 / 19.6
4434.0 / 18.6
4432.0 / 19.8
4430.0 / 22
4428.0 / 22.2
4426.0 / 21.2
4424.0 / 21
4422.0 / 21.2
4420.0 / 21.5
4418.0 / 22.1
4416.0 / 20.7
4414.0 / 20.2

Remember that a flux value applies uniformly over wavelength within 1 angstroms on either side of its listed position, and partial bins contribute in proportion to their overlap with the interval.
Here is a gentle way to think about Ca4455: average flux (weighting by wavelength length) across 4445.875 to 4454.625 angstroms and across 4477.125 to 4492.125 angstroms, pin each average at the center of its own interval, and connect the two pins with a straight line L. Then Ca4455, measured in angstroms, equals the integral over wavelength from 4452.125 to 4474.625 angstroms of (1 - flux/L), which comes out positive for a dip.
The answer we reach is 1.2 angstroms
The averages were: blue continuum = 20.9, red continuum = 20.5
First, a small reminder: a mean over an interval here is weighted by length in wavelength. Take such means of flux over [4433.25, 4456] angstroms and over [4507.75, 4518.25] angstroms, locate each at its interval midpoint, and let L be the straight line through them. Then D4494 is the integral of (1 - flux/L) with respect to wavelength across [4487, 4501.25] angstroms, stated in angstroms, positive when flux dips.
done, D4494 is 0.7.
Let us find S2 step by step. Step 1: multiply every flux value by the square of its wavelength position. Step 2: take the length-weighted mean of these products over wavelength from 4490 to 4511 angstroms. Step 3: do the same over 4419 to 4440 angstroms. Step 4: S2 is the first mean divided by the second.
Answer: 1.12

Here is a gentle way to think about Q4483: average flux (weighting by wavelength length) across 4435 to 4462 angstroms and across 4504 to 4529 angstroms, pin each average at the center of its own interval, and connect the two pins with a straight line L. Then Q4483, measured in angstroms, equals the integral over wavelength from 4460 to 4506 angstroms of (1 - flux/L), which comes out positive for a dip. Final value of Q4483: 0.8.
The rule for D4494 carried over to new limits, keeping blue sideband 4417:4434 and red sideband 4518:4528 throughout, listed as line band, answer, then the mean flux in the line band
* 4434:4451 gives 0.7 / 20.3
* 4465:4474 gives 0.5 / 19.9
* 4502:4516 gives -1.7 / 23.5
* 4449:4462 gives 0.7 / 20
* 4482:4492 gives 0.0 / 20.9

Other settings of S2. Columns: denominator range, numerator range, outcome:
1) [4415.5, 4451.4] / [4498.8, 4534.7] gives 1.10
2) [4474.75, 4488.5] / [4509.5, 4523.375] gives 1.11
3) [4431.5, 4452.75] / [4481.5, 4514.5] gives 1.12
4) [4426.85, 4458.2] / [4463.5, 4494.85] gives 1.01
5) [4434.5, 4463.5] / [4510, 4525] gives 1.14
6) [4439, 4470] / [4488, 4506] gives 1.12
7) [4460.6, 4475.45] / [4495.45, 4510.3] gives 1.19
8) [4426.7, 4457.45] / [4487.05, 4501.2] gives 1.06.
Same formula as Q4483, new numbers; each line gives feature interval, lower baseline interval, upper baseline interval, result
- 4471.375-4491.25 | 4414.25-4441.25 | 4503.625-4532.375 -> 0.73 angstroms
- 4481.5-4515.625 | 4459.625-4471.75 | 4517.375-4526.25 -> -2.87 angstroms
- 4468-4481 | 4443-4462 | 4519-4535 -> 0.02 angstroms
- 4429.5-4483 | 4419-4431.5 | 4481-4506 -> 3.82 angstroms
